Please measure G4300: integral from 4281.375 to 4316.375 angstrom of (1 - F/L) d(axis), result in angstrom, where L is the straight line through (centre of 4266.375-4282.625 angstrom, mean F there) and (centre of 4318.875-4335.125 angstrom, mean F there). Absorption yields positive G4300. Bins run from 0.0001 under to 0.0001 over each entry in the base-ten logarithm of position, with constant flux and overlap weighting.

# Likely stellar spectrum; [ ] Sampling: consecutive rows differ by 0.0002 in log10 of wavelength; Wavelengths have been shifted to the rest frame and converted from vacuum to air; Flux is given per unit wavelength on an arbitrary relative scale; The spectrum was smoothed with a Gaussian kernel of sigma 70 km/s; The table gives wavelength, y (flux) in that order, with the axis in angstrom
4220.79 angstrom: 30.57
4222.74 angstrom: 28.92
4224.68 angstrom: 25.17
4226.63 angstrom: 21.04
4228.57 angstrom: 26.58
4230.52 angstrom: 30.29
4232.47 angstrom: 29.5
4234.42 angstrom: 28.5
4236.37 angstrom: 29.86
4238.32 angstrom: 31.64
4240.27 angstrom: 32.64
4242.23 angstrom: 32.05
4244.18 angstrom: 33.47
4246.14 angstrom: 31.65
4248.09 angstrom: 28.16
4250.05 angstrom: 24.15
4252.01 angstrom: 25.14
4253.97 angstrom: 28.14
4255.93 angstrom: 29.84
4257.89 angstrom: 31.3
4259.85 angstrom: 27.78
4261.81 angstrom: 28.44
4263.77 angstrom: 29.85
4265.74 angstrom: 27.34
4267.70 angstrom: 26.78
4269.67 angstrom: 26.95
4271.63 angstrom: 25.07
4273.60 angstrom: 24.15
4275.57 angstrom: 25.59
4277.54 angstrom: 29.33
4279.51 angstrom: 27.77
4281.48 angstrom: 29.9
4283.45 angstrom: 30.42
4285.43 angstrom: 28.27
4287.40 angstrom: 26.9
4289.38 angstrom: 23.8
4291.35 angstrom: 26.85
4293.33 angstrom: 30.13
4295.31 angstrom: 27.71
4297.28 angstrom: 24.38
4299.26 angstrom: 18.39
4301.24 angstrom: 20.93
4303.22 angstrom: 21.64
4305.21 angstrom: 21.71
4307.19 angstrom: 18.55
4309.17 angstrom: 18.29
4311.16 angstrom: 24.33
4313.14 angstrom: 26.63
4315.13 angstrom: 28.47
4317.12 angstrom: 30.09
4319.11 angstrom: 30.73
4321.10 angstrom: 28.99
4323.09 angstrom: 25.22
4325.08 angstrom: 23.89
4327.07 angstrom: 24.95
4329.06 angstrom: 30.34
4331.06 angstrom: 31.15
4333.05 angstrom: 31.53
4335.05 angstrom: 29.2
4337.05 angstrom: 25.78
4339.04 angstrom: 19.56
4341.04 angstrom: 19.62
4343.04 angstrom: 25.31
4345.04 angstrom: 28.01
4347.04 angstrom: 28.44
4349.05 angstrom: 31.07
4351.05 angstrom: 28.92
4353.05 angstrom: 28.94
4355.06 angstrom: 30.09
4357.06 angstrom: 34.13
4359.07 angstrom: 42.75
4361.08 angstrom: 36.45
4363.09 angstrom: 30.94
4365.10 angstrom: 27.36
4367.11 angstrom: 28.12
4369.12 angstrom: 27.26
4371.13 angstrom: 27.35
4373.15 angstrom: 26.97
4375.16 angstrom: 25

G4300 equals 3.6 angstrom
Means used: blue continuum 27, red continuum 28.3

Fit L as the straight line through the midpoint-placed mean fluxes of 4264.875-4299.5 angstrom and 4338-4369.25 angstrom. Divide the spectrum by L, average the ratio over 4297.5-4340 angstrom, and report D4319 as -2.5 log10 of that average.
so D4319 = 0.12 mag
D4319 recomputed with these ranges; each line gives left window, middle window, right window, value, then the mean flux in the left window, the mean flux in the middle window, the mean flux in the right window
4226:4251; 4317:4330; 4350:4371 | 0.117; 29.3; 27.6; 31.3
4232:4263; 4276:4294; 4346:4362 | 0.095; 29.5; 28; 32.6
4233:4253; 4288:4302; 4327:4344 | 0.131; 29.7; 24.7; 26.5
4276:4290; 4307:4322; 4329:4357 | 0.073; 28.1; 26.1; 27.8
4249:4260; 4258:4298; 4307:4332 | -0.008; 27.7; 27.5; 26.5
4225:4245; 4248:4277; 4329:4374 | 0.080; 29.4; 27.2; 29.1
